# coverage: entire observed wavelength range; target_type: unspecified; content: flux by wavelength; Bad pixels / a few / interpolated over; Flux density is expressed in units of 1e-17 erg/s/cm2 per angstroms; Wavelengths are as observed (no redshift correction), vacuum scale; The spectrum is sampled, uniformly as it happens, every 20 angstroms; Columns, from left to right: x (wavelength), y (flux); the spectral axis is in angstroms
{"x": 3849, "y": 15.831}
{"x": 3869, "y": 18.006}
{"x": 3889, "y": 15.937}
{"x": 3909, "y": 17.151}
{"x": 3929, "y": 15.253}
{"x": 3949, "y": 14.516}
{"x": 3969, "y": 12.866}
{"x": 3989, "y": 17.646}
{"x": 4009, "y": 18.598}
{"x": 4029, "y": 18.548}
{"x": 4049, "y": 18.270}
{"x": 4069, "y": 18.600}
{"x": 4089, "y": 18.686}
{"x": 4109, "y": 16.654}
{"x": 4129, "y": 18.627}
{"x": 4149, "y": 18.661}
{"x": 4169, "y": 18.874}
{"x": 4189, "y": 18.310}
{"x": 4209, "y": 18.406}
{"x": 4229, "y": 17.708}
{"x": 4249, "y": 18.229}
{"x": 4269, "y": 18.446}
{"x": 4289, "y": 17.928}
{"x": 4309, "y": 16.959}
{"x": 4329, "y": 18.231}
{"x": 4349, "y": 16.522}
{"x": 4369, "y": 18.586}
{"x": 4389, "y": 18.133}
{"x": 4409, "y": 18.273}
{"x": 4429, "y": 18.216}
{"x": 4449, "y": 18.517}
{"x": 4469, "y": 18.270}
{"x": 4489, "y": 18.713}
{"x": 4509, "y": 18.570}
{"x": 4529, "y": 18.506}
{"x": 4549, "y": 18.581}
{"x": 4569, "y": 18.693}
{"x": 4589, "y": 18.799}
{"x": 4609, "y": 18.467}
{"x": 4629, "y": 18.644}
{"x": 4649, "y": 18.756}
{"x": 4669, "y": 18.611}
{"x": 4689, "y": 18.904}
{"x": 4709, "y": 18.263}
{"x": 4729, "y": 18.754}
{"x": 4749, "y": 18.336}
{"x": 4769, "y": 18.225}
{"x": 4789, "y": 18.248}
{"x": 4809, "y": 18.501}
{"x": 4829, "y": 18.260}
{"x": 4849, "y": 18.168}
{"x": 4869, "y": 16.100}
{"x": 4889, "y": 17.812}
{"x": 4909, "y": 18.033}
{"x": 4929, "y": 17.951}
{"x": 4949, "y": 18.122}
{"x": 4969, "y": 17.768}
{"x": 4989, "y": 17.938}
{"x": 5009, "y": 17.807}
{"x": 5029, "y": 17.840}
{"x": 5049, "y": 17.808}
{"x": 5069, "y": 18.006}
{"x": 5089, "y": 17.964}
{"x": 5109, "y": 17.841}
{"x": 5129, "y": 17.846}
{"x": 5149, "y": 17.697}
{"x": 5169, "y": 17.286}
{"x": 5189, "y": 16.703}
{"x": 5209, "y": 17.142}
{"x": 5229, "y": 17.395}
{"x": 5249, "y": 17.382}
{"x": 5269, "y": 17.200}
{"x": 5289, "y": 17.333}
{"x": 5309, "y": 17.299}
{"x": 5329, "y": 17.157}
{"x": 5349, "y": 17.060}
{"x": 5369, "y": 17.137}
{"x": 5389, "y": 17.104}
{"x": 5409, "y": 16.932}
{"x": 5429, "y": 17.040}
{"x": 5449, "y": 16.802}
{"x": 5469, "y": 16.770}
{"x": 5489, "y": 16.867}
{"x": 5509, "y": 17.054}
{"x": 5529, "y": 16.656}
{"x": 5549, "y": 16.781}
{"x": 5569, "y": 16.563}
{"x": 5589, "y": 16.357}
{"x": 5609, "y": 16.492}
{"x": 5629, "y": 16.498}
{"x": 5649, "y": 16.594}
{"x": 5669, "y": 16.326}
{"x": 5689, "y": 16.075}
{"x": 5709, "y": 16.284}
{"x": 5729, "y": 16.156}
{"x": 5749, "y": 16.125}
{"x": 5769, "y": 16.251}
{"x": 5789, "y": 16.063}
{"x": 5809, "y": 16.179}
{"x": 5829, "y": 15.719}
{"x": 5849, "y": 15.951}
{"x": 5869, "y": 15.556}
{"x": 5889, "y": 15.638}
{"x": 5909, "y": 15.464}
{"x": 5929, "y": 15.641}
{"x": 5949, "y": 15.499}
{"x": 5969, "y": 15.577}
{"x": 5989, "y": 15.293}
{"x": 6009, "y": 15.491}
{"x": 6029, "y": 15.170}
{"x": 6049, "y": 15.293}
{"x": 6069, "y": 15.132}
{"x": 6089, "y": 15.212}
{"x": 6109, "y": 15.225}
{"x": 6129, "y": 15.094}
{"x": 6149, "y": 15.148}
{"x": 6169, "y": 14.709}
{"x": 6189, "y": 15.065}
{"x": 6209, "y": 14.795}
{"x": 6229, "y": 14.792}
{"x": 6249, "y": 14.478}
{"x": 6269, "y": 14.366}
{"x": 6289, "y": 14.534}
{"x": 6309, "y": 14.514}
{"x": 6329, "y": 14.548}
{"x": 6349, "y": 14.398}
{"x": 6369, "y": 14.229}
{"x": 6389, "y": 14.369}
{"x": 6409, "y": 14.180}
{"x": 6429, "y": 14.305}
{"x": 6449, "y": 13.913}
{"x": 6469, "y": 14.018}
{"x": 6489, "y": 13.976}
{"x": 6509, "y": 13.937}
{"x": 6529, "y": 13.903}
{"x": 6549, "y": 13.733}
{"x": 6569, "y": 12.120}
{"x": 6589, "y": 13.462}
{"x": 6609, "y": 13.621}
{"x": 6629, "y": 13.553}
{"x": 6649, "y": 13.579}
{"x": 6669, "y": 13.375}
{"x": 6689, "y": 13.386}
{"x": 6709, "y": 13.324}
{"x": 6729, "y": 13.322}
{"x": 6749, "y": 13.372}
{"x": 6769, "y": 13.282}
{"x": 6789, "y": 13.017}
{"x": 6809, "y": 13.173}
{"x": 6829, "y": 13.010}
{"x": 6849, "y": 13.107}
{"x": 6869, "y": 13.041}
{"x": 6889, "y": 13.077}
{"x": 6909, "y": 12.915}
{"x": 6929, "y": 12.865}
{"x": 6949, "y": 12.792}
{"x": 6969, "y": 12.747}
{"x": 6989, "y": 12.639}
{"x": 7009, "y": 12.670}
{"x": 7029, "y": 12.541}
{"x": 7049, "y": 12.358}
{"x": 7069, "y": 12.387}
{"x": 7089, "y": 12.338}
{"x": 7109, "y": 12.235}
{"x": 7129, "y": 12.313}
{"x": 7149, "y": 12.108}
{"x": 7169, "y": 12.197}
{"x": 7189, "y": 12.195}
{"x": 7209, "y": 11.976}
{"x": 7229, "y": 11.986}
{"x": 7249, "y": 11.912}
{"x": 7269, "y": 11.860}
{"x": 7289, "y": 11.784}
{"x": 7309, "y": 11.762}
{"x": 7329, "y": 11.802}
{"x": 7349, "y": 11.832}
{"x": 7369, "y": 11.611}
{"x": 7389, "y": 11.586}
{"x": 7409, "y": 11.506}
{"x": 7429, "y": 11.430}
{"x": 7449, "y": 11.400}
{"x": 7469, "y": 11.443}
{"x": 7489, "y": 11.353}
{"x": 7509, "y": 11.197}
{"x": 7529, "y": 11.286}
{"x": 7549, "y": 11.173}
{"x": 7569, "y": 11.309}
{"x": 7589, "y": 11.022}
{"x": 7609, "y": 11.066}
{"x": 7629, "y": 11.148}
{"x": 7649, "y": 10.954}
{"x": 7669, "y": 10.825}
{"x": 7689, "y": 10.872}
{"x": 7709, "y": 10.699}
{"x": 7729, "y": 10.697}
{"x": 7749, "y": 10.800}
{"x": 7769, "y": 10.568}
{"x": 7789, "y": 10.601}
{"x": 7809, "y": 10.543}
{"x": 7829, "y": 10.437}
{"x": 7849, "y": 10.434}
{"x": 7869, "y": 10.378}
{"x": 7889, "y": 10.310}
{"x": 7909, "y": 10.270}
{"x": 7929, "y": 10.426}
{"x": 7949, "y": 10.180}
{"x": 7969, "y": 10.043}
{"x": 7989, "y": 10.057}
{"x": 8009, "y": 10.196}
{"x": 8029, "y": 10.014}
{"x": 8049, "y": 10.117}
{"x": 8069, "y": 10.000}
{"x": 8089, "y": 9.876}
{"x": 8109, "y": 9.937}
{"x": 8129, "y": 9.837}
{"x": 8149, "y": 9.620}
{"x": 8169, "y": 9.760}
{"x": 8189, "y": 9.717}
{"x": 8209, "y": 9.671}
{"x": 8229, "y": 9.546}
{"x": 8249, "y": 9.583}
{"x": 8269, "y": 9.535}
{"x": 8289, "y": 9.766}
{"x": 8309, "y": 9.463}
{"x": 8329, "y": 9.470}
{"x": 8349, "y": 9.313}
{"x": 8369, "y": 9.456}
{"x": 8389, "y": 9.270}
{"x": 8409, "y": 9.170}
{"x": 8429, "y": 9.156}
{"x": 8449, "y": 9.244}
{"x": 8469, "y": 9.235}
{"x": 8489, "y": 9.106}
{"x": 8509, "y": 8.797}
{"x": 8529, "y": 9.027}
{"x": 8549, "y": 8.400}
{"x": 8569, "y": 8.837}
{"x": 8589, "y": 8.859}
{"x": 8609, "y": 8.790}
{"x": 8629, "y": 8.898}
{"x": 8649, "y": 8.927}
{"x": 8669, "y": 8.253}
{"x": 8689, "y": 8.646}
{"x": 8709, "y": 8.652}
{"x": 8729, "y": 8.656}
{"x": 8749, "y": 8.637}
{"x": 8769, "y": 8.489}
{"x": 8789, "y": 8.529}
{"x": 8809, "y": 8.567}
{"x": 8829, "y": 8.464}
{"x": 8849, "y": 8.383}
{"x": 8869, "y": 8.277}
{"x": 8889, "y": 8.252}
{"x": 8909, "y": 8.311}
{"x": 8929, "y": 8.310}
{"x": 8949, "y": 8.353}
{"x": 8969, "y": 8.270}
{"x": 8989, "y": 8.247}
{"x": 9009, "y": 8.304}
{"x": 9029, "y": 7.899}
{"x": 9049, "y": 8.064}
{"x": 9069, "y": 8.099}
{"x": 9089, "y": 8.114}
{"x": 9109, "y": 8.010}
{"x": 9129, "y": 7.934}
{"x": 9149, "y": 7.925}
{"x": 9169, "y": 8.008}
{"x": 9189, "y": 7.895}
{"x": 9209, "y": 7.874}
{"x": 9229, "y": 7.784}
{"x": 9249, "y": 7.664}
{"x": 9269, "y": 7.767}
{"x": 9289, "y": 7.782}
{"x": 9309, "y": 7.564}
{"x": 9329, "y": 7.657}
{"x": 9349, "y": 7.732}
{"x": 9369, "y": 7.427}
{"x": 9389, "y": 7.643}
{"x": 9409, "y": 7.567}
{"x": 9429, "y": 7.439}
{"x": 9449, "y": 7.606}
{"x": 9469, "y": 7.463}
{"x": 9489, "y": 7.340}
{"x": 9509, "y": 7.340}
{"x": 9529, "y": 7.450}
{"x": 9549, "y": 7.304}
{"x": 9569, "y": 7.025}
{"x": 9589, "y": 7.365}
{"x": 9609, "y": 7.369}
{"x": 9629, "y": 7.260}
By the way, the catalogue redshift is 0.001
